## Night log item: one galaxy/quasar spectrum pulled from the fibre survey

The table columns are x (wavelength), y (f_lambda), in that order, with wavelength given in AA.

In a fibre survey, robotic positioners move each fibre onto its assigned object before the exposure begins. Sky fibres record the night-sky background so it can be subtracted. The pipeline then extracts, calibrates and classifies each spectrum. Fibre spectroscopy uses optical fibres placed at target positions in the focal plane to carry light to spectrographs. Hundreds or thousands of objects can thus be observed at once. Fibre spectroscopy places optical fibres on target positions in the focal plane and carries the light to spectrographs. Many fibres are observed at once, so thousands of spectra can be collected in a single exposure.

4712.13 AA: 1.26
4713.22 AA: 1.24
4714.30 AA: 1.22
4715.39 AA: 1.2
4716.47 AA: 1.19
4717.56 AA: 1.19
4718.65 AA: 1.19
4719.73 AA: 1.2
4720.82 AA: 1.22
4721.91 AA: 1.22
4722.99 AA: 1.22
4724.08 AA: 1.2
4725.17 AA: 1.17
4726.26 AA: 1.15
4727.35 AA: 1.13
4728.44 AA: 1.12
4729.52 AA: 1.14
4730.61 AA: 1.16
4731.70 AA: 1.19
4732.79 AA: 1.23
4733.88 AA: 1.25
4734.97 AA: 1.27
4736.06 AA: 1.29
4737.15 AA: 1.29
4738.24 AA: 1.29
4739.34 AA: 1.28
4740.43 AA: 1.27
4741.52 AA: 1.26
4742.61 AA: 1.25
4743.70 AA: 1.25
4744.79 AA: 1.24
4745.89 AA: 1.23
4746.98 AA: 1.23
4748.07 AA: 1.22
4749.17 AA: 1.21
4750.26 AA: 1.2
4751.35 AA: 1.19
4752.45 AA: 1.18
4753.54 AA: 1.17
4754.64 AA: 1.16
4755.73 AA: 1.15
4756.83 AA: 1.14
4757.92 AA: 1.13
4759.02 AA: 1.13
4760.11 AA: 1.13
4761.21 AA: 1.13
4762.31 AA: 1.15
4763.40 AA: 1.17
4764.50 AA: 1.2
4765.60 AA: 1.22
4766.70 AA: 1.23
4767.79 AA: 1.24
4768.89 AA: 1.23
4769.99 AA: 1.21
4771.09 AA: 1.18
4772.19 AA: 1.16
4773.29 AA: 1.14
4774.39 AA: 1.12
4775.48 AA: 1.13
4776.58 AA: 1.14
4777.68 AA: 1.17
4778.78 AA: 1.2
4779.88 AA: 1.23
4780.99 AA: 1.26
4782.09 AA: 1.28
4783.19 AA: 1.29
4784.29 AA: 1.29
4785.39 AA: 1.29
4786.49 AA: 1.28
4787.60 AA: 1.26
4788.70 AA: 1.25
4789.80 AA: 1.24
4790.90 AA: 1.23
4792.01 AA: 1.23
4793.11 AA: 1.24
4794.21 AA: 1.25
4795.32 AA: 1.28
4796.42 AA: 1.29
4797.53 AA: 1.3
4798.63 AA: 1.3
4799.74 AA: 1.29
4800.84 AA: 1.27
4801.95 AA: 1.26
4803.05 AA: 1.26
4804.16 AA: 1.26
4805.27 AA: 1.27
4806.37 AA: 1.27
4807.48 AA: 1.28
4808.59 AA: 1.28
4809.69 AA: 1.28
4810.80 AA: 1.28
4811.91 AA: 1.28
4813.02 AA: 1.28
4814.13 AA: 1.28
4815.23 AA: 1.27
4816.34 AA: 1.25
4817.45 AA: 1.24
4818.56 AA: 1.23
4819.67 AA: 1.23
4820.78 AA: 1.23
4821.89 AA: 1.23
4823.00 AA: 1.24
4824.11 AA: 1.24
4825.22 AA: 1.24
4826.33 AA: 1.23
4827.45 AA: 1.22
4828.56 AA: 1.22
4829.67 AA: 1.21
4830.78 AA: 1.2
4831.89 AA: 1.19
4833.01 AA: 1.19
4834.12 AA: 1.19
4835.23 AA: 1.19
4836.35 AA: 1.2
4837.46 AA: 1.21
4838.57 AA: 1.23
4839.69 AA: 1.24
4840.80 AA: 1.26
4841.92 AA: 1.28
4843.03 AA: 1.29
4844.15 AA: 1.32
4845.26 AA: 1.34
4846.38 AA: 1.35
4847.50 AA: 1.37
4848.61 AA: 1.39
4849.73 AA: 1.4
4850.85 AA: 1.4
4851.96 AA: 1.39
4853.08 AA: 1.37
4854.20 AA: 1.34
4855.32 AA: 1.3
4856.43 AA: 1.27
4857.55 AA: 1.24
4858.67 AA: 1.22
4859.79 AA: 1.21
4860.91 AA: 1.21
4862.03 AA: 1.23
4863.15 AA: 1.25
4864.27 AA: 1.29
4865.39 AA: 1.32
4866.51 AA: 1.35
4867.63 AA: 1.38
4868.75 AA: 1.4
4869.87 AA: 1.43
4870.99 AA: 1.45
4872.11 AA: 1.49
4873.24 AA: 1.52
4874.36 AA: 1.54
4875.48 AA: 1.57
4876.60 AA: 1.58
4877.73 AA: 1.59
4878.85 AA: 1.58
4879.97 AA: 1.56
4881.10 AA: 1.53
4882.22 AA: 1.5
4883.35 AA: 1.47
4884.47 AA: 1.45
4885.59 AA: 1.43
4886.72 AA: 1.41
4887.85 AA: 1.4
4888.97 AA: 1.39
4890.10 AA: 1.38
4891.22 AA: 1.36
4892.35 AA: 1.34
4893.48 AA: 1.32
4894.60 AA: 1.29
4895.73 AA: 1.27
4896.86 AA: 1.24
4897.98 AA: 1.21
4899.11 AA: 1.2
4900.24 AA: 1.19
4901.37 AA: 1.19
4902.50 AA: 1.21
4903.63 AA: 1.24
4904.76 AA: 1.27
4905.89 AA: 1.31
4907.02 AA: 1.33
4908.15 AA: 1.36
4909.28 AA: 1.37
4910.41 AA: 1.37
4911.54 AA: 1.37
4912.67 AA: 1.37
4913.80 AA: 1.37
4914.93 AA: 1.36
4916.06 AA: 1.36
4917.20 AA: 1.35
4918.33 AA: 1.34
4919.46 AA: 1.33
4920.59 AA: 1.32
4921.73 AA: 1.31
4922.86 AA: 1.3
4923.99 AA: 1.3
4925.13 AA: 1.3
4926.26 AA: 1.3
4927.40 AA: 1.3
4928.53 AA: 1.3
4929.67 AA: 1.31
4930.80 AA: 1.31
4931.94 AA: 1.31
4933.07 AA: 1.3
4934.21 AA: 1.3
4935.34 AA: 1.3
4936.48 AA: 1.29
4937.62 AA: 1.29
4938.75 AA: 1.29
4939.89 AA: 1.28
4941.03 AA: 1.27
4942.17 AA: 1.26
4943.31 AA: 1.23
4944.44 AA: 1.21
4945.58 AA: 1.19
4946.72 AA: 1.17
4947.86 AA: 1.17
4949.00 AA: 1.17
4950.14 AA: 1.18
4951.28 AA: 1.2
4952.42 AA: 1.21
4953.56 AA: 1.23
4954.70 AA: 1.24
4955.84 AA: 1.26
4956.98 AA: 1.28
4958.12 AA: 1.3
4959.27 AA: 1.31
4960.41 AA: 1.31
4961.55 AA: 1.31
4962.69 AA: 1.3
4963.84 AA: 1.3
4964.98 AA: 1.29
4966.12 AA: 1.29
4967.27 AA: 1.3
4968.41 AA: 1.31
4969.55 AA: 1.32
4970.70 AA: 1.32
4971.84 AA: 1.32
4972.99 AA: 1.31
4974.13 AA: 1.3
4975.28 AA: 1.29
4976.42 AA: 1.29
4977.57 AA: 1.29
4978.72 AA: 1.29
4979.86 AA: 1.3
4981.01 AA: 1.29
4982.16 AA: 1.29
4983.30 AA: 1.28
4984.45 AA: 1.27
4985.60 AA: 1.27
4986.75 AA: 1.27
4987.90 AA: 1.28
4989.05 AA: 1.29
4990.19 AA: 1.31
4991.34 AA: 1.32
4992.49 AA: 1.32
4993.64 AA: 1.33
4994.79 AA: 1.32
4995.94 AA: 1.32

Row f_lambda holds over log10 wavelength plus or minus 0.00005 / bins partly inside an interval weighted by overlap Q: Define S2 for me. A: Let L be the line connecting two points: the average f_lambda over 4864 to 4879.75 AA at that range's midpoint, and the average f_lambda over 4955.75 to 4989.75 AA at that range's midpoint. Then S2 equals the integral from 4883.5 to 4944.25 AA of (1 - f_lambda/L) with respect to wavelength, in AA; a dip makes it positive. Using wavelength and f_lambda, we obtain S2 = 3.7 AA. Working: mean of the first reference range 1.47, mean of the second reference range 1.29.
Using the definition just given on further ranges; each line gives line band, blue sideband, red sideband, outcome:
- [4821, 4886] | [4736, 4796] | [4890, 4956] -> -4.3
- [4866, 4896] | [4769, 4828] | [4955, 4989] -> -4.2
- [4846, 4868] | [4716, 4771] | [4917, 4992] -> -1.2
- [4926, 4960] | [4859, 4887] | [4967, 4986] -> 2.1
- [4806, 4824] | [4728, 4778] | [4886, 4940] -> -0.2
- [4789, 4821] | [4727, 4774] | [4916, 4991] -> -1.1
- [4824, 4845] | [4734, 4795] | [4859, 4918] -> 1.1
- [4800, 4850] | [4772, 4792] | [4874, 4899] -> 1.7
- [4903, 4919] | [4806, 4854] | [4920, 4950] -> -0.9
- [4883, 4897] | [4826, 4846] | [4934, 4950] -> -1.5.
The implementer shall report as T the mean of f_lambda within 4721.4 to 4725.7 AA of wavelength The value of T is 1.2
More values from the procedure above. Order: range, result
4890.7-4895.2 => 1.33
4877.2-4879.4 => 1.59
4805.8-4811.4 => 1.28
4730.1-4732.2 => 1.17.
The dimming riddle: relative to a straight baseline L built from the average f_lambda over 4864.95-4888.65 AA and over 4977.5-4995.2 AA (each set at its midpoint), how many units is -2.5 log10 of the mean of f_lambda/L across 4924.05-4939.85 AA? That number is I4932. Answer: 0.07 mag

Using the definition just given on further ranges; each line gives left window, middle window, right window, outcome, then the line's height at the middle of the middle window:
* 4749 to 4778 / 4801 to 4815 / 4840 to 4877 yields -0.014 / 1.26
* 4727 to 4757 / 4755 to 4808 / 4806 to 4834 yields 0.007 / 1.23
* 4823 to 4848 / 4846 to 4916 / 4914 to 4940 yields -0.069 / 1.28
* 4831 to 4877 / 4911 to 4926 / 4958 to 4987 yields -0.022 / 1.31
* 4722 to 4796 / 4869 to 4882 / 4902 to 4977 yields -0.207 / 1.26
